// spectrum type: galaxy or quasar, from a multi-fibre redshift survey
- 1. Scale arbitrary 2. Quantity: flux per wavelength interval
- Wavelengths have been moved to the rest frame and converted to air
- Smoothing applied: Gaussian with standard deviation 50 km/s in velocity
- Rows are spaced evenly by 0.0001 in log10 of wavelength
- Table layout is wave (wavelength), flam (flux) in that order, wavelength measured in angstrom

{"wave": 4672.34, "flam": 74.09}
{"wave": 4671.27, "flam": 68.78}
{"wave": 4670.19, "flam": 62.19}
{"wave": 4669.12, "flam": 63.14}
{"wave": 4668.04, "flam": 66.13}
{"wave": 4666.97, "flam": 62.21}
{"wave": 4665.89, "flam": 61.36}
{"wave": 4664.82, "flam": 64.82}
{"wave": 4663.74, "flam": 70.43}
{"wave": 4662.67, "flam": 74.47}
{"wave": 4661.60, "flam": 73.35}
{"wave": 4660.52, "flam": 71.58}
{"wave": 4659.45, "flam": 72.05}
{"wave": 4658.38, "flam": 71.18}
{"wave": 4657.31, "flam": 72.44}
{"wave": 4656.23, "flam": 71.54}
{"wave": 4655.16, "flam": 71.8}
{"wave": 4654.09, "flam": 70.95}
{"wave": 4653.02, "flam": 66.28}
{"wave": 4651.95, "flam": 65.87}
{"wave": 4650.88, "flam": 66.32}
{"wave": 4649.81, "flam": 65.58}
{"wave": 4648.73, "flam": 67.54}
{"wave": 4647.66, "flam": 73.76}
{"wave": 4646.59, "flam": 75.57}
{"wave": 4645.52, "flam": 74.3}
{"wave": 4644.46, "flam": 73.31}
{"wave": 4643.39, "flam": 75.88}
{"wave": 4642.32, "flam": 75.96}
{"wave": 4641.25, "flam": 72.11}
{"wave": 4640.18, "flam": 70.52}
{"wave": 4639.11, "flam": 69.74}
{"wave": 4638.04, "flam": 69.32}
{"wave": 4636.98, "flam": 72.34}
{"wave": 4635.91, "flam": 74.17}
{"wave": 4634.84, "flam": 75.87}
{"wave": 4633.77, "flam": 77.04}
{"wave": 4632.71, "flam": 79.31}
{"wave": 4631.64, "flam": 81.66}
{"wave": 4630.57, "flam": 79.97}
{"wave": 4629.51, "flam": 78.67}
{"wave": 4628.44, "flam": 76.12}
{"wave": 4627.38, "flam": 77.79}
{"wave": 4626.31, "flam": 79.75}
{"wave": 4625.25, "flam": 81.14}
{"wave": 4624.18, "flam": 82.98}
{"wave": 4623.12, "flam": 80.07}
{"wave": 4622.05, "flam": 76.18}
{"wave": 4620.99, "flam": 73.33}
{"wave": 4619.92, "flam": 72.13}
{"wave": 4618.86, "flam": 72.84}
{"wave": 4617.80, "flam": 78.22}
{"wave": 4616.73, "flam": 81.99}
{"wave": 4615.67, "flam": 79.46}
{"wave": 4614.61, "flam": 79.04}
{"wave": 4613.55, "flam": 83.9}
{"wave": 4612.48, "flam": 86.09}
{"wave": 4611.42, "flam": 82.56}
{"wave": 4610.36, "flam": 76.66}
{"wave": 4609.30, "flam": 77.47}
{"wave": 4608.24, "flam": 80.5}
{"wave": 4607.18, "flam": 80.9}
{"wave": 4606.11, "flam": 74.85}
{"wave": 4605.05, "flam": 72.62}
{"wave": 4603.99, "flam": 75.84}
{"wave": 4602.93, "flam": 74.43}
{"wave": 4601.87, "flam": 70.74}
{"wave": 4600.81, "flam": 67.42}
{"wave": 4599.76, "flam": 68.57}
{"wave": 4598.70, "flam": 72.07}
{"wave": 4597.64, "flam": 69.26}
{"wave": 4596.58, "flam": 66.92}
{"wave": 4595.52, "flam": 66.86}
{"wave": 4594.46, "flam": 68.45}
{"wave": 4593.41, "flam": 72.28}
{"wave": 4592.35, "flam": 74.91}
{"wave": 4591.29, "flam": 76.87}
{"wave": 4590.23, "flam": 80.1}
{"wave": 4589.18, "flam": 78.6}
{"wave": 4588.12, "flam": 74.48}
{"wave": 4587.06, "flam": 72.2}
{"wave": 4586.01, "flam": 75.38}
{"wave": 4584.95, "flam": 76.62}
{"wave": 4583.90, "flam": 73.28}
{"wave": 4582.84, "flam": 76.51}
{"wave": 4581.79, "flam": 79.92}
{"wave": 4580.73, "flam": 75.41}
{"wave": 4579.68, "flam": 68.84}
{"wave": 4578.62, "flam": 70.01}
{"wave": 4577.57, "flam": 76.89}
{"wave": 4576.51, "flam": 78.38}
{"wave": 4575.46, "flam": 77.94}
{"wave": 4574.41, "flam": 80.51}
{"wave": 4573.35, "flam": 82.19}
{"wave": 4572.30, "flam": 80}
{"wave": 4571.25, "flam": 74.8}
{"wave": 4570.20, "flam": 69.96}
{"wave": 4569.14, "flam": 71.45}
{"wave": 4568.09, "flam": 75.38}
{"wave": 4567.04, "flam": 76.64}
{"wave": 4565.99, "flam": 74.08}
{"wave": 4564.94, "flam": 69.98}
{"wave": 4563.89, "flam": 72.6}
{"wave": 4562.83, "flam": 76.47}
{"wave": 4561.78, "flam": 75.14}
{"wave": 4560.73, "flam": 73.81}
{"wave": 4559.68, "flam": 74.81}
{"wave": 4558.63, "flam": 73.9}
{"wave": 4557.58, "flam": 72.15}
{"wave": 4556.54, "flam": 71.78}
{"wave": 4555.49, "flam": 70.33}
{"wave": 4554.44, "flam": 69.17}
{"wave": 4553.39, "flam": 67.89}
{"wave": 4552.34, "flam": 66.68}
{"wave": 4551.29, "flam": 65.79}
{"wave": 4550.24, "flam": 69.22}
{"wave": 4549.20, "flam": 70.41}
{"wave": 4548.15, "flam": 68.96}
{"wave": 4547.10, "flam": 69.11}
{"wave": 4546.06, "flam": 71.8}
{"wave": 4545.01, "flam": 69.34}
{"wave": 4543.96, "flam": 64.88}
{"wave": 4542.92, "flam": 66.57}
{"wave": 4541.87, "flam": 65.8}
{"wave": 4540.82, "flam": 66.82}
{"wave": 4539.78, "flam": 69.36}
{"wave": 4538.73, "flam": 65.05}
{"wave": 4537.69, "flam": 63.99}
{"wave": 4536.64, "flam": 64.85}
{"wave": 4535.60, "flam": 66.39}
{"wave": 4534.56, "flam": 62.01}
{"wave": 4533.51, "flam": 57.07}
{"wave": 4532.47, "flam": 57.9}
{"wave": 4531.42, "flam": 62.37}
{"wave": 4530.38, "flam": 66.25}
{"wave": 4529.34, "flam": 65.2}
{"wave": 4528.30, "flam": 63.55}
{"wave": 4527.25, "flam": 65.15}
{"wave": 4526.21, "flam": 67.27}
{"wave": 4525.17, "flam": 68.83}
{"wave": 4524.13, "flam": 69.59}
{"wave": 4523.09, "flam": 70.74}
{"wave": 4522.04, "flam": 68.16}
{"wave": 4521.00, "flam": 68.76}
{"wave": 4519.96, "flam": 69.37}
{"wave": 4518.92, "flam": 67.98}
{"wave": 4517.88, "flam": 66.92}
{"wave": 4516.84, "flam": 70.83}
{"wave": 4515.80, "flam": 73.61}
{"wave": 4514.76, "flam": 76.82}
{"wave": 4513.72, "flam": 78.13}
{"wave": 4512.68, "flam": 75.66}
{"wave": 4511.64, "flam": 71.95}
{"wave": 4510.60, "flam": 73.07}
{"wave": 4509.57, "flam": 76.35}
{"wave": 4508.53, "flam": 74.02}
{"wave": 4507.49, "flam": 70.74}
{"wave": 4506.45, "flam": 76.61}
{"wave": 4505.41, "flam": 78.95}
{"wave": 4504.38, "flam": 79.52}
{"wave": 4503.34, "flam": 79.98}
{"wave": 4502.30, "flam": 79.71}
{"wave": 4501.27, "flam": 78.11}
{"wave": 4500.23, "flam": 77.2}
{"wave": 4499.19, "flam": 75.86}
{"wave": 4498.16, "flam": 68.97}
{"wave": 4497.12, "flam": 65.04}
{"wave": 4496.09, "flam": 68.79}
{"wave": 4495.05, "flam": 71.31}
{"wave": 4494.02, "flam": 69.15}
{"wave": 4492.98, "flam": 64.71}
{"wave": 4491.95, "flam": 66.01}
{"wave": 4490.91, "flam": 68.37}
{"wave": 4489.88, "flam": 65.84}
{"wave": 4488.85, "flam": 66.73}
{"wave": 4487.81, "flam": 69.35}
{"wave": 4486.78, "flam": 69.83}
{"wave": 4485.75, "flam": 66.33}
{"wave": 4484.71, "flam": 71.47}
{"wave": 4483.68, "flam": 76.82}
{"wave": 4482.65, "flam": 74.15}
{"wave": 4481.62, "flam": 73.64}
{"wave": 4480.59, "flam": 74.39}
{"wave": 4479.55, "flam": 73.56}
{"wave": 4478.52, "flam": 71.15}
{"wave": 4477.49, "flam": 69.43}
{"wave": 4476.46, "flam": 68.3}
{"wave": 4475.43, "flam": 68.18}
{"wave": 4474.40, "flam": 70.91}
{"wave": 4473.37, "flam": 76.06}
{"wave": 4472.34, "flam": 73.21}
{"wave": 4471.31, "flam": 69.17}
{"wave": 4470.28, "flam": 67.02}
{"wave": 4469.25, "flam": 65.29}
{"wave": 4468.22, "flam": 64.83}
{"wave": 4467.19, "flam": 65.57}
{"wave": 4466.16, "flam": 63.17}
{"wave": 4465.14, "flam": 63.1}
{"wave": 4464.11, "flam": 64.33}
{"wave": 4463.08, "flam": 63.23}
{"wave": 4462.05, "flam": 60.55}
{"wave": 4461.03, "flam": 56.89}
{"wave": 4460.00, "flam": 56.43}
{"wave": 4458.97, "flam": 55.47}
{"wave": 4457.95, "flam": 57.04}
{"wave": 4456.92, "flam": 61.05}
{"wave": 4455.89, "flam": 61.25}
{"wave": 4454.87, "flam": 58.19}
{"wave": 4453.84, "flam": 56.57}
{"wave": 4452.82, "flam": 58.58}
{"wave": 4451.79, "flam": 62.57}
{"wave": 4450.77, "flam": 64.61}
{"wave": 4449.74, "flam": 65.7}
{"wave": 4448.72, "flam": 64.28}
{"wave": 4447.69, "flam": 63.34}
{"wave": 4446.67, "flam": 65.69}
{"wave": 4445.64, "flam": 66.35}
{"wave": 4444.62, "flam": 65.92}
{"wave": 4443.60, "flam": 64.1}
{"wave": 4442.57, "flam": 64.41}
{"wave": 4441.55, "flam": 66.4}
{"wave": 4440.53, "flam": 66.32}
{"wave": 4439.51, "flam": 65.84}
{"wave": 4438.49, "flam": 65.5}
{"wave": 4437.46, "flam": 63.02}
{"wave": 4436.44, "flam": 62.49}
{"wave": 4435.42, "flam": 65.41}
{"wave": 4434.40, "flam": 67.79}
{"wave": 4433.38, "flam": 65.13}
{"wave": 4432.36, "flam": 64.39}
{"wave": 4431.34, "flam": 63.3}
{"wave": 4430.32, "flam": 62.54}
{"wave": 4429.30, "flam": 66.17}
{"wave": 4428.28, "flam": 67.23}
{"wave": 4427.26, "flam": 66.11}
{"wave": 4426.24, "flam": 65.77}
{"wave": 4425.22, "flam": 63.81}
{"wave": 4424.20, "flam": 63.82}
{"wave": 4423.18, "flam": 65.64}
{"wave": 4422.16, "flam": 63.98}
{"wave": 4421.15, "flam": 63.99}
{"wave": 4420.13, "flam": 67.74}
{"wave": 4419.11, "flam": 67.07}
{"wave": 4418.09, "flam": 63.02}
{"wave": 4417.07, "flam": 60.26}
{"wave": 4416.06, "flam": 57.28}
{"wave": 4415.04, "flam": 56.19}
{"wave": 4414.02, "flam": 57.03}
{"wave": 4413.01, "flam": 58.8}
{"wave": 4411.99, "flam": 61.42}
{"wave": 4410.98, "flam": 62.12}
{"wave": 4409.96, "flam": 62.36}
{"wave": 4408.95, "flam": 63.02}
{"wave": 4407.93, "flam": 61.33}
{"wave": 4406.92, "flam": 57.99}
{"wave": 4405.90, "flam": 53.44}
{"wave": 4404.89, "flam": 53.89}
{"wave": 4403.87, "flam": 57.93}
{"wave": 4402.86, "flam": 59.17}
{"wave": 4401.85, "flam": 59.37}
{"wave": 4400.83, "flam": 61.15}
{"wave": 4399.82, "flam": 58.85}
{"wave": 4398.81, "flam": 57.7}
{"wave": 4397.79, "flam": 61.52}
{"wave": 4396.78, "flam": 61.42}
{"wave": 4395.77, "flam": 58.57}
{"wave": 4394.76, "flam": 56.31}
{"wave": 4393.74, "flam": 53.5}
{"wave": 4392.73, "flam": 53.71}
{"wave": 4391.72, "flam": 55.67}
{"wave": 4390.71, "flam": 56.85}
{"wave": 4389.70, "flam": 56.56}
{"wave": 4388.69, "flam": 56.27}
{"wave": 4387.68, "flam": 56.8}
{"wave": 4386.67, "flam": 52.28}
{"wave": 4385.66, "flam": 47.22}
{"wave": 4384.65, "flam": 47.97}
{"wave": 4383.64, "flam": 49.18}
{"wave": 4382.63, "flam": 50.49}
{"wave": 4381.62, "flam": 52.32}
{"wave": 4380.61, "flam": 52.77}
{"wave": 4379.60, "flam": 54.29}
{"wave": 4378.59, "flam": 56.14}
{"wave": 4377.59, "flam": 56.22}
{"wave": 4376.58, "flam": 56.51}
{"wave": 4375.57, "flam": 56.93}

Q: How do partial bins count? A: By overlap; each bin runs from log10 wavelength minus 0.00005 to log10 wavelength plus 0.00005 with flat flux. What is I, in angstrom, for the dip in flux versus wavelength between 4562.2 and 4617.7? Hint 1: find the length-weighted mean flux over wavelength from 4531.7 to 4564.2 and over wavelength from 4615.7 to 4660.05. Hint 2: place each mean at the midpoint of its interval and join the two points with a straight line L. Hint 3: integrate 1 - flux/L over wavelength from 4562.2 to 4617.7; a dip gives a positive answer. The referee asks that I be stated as -3.4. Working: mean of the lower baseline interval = 68.3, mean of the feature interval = 75.4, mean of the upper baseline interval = 74.3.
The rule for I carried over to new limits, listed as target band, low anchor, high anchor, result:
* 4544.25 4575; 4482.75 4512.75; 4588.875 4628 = 0.8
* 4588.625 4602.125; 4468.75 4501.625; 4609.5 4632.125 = 1.0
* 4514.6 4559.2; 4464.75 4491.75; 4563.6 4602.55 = 2.7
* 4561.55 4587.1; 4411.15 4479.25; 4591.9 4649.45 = -1.0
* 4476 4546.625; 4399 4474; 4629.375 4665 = -3.9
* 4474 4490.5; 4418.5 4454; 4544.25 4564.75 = -0.9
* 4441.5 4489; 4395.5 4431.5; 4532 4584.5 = -0.7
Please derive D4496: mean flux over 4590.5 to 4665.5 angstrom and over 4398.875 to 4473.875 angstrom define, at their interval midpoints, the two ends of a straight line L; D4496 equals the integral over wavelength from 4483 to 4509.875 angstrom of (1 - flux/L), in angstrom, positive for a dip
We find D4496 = -2.3 angstrom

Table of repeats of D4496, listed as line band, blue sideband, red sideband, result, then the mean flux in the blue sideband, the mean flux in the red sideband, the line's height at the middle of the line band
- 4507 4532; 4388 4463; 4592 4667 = -1.1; 61.4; 73.9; 67.2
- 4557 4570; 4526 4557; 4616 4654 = -1.0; 66.3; 74.6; 68.3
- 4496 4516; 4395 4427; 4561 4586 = -1.7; 60.8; 75.3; 69.3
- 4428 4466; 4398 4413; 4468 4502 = 1.2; 59.3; 70.4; 65.1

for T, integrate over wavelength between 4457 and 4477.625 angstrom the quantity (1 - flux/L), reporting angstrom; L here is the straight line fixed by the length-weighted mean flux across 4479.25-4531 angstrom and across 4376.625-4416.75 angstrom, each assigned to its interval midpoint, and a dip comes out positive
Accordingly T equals 0.5 angstrom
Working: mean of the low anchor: 56.6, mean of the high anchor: 71.4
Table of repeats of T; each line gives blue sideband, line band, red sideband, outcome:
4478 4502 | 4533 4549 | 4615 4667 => 1.23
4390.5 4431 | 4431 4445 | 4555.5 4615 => -0.48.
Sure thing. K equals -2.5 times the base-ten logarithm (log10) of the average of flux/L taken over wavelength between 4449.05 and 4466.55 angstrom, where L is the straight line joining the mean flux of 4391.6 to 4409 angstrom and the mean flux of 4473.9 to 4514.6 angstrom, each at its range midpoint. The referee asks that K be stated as 0.105 mag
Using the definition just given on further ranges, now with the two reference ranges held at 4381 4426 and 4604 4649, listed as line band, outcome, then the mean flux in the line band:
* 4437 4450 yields -0.06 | 65.1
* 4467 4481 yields -0.09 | 69.8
